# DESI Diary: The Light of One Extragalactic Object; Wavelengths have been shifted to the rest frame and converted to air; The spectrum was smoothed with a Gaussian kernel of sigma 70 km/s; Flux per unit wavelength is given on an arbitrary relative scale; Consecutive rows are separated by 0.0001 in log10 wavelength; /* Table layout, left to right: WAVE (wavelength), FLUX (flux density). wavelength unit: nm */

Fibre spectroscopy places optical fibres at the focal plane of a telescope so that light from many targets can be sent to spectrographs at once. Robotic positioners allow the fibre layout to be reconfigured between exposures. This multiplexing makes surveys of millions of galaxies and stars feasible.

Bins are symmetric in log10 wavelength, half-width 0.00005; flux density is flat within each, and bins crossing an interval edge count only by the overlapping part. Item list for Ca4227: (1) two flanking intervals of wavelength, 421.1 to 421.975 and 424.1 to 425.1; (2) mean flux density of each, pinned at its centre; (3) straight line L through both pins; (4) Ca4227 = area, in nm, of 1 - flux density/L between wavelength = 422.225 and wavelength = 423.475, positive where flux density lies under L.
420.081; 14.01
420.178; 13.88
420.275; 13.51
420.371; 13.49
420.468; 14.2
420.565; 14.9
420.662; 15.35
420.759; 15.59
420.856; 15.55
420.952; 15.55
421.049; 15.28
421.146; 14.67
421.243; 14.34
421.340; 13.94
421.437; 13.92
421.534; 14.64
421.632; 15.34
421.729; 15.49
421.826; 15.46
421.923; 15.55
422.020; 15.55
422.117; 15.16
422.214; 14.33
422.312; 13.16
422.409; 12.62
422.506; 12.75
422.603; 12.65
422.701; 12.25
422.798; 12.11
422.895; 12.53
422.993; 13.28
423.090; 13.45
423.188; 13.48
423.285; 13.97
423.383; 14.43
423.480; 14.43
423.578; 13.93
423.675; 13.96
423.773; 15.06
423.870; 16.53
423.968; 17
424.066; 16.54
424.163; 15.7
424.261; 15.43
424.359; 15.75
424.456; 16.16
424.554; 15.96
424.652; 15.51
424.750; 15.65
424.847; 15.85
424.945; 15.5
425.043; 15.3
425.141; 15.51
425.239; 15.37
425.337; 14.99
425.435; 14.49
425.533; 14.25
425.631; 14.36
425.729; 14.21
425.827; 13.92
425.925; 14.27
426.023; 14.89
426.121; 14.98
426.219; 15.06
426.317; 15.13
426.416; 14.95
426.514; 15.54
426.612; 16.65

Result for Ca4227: 0.17 nm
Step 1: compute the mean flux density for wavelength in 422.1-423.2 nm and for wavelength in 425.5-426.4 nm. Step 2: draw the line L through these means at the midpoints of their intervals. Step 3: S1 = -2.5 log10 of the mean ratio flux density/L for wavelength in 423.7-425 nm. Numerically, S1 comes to -0.147 mag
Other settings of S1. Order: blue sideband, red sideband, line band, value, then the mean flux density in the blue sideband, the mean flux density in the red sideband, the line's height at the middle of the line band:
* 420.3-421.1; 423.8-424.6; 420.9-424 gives 0.092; 15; 16.1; 15.5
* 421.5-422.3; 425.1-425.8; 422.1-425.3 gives 0.022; 15.1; 14.7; 14.9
